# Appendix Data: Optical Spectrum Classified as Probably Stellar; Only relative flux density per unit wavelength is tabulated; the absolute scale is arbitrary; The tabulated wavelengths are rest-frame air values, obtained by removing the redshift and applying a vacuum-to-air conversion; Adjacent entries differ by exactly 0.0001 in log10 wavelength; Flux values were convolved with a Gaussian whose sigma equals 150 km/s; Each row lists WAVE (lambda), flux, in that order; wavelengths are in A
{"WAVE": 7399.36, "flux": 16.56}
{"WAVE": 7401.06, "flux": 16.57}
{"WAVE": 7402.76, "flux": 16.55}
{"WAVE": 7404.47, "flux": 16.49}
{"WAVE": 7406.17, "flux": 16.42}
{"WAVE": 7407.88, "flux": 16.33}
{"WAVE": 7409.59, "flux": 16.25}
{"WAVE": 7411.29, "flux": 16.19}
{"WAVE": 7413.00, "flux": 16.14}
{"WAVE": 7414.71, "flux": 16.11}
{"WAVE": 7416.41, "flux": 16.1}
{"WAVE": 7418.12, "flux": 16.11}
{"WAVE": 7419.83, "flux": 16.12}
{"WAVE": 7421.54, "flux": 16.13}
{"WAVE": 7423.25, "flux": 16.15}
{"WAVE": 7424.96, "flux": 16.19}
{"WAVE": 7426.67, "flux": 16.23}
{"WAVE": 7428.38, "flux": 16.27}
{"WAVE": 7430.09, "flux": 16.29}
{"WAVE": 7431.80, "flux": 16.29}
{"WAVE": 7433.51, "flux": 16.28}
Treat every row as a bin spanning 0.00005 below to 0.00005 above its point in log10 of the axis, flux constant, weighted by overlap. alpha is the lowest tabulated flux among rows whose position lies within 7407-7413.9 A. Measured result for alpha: 16.14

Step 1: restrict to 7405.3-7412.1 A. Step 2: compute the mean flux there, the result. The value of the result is 16.3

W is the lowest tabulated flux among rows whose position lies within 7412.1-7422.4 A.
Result 16.1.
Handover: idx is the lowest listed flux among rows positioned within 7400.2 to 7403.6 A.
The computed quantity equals 16.55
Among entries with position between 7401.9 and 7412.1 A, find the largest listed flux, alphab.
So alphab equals 16.55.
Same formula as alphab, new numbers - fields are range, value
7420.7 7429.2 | 16.27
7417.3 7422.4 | 16.13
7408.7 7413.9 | 16.25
